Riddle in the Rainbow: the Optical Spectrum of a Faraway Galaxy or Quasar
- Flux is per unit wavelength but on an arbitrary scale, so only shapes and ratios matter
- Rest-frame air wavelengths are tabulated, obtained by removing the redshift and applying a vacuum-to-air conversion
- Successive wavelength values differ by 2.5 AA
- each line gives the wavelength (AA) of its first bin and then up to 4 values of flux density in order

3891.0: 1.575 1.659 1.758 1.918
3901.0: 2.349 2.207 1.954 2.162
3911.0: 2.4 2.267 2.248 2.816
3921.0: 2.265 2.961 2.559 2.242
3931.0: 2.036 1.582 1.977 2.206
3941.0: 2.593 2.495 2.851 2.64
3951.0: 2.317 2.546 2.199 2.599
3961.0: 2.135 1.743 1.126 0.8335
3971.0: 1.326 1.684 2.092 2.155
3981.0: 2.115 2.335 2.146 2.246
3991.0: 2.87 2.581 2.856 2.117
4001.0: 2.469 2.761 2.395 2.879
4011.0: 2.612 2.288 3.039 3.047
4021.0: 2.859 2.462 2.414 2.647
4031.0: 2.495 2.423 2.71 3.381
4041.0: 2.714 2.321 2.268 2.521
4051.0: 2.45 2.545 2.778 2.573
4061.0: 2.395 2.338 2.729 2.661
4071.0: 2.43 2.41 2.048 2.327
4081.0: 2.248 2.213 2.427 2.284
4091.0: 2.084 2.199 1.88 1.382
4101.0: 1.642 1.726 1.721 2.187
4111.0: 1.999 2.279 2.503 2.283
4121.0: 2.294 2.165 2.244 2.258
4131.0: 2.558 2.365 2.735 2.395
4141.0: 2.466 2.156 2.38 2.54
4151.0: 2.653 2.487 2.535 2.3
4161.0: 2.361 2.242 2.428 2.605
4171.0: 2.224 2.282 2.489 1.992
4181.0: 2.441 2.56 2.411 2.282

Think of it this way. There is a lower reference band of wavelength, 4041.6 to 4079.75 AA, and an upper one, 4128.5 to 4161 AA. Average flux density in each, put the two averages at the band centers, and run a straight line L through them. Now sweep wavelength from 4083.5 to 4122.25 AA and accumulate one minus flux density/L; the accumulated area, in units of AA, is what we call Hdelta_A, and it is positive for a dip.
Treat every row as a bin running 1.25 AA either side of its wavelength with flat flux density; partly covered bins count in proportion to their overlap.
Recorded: 6.2 AA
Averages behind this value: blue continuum 2.46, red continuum 2.45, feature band 2.06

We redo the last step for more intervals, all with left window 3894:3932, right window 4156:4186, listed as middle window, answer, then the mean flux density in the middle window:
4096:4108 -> 3.4 AA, 1.68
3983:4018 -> -3.9 AA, 2.56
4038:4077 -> -3.4 AA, 2.52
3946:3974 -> 3.8 AA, 1.97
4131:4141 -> -0.6 AA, 2.5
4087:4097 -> 0.9 AA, 2.13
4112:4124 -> 0.2 AA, 2.31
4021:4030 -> -1.0 AA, 2.56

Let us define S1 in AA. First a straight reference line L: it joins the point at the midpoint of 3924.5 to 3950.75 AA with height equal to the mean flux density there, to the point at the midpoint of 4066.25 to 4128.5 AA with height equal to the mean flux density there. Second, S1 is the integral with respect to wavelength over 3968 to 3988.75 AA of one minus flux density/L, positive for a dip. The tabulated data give 3.5 AA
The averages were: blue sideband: 2.32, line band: 1.9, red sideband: 2.16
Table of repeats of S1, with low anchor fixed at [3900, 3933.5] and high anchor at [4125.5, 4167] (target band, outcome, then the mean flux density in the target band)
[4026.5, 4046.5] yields -2.15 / 2.63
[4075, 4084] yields 0.67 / 2.21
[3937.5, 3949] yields -1.15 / 2.56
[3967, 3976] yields 3.66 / 1.39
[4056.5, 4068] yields -0.74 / 2.54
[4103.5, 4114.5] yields 1.83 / 2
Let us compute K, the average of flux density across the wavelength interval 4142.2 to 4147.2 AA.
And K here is 2.27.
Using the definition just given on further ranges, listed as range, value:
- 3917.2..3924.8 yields 2.68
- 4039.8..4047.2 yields 2.43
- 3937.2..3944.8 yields 2.43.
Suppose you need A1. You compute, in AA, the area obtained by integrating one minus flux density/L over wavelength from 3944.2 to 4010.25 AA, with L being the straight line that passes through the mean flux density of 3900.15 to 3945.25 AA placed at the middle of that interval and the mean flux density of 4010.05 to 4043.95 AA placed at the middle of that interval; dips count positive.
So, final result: 7.0 AA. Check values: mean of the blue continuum 2.3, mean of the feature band 2.24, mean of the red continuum 2.68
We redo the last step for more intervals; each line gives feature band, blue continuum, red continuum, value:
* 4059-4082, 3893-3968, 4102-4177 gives -1.2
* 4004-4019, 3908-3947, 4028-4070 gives -1.1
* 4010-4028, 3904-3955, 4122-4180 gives -2.3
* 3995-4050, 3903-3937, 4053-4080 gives -4.8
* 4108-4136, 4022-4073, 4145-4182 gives 1.7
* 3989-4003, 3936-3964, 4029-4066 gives -0.5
